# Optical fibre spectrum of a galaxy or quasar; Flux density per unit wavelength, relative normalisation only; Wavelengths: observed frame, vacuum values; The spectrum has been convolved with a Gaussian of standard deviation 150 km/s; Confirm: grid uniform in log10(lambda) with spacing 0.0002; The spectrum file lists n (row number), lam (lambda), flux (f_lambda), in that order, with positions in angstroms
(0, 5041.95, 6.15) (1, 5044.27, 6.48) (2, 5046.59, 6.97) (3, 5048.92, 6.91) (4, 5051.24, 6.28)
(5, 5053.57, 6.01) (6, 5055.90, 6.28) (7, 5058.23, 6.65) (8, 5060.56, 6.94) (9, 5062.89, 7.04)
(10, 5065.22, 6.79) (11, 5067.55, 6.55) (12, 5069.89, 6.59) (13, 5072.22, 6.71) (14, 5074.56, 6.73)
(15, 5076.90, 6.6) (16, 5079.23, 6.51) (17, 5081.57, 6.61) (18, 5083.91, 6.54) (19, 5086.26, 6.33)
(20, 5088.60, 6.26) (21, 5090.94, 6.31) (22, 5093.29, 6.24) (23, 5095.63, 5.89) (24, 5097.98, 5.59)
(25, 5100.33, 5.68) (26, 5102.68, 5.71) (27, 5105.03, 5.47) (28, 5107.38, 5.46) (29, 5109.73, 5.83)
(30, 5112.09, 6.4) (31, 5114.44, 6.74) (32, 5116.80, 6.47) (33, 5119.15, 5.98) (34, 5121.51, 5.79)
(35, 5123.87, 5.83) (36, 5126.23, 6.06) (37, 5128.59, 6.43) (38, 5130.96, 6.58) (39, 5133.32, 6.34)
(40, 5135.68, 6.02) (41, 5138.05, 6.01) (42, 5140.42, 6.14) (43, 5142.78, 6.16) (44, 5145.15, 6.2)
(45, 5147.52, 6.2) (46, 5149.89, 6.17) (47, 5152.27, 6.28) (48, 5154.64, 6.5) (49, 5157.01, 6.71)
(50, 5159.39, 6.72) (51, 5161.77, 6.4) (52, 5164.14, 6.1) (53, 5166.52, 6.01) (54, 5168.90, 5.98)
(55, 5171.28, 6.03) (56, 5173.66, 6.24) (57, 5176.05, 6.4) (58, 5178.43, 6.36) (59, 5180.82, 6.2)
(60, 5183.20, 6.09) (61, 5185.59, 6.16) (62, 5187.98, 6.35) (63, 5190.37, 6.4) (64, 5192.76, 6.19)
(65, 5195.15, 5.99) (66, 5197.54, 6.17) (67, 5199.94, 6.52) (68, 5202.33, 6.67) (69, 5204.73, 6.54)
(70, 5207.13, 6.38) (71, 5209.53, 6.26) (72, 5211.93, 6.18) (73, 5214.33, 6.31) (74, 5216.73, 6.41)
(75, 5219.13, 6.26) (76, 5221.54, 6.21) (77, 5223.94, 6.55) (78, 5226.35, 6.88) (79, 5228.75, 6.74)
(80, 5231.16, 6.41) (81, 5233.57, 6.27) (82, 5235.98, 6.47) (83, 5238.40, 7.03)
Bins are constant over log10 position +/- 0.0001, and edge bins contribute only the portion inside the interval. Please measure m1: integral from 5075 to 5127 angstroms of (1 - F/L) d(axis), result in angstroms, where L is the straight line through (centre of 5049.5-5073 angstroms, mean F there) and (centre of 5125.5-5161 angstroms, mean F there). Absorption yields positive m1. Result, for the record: 2.7 angstroms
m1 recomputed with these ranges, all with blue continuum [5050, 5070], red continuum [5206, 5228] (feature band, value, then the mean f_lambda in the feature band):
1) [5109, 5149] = 1.9 angstroms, 6.19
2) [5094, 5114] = 2.2 angstroms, 5.8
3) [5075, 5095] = 0.4 angstroms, 6.42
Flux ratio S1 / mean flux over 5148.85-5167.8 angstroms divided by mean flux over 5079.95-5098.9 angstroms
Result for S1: 1.02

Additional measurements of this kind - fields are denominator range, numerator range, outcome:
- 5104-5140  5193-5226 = 1.04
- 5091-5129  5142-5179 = 1.05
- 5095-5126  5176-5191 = 1.06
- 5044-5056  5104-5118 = 0.93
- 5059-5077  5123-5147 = 0.92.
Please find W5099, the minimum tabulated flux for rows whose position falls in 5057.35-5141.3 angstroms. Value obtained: 5.46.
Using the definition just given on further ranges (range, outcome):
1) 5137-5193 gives 5.98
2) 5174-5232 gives 5.99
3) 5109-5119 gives 5.83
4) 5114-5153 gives 5.79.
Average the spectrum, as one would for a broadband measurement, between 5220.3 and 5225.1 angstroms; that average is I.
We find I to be 6.38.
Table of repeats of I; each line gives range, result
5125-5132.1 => 6.35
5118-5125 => 5.86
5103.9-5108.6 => 5.47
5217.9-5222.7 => 6.23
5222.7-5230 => 6.73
